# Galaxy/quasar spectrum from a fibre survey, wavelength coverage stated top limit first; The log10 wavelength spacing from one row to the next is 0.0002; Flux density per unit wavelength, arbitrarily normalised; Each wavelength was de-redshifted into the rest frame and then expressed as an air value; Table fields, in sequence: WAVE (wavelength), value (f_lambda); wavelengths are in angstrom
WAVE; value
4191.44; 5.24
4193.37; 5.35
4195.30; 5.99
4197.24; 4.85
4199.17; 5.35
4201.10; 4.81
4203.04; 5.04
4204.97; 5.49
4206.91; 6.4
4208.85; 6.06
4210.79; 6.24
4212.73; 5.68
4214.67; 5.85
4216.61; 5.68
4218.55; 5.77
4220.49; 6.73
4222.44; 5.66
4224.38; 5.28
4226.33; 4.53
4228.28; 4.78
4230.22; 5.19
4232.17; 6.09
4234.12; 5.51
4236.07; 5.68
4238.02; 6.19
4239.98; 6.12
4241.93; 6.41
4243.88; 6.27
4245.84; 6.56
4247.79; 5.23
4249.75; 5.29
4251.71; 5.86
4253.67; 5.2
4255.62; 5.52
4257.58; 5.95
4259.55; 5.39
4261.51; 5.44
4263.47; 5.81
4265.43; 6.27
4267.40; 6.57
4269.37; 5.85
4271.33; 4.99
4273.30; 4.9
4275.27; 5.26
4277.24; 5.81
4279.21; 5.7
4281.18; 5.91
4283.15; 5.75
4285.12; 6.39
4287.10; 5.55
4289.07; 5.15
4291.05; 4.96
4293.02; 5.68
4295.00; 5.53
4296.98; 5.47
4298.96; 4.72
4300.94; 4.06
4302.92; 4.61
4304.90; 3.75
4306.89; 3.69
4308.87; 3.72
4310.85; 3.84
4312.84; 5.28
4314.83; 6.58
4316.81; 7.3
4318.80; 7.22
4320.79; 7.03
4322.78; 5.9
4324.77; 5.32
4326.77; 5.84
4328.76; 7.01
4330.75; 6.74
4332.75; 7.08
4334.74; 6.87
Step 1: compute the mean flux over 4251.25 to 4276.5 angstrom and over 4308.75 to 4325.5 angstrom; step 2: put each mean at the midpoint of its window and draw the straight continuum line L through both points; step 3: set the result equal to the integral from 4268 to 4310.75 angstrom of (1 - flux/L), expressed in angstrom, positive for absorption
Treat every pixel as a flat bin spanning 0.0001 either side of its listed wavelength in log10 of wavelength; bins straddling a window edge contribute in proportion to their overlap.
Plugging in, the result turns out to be 4.8 angstrom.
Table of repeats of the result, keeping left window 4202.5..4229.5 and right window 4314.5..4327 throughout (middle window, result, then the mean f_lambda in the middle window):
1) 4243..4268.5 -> 0.8 angstrom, 5.79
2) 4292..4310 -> 5.0 angstrom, 4.58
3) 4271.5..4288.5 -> 1.5 angstrom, 5.61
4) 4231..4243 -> -0.3 angstrom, 5.99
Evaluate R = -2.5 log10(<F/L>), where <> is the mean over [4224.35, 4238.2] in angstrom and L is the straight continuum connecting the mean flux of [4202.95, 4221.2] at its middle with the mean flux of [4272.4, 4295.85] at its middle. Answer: 0.088 mag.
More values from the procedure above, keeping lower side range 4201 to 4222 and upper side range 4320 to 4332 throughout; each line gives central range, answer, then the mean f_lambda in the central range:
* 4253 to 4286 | 0.07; 5.69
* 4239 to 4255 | 0.02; 5.86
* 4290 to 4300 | 0.17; 5.26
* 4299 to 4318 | 0.29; 4.78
